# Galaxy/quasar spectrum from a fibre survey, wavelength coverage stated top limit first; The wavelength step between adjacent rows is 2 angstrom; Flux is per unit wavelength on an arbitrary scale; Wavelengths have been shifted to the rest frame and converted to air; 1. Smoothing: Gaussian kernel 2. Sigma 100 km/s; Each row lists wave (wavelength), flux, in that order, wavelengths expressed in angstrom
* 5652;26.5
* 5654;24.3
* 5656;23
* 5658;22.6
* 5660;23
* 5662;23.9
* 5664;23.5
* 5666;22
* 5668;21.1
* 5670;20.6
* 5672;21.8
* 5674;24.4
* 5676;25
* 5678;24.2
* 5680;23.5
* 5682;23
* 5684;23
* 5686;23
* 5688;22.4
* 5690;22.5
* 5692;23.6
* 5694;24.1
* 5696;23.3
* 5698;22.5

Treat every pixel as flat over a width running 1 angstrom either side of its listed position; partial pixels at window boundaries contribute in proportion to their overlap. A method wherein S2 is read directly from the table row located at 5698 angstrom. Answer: 22.5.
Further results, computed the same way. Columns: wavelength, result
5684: 23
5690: 22.5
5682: 23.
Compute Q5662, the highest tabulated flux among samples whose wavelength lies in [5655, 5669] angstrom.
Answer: 23.9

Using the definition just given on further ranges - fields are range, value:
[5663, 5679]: 25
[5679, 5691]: 23.5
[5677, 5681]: 24.2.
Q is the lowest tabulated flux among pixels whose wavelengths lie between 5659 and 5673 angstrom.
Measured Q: 20.6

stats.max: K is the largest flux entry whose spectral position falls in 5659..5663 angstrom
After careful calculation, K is 23.9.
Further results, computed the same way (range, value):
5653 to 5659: 24.3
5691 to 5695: 24.1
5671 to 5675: 24.4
